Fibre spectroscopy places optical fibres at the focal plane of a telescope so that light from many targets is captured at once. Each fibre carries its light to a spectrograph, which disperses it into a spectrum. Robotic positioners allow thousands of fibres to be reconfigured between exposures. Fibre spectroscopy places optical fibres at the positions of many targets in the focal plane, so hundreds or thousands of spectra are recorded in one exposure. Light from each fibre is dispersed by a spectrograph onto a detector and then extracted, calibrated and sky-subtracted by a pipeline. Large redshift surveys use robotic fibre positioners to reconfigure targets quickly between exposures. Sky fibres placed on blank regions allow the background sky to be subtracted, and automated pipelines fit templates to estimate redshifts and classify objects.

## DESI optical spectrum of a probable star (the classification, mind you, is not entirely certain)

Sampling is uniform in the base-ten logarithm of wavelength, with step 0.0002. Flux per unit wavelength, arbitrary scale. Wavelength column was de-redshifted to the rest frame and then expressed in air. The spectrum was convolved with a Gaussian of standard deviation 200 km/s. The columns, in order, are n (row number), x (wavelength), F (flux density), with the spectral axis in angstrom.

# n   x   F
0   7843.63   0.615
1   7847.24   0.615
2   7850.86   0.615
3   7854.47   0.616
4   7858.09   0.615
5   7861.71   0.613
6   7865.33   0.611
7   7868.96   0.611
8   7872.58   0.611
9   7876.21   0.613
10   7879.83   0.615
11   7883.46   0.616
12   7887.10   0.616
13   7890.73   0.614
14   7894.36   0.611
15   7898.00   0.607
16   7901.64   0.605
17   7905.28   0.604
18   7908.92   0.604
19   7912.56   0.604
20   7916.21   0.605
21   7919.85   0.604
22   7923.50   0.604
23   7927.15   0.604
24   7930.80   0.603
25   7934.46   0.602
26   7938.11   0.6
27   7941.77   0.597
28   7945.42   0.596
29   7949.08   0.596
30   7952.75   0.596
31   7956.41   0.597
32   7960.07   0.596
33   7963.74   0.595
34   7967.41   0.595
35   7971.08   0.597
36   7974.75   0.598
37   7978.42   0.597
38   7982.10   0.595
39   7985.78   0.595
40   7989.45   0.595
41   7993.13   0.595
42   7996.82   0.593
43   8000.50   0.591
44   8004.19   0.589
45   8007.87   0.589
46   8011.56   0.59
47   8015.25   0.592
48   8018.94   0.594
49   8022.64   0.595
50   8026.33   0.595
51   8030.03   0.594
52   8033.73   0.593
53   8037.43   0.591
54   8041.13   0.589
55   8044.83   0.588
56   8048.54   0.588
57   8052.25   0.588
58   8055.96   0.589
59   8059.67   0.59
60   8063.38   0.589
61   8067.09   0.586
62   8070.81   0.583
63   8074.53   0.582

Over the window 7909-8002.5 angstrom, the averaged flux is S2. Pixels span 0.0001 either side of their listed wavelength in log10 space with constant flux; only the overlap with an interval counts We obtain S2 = 0.598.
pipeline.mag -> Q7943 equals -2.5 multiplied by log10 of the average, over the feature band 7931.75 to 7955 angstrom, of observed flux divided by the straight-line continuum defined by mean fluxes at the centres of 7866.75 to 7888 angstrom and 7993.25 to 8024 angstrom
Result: 0.008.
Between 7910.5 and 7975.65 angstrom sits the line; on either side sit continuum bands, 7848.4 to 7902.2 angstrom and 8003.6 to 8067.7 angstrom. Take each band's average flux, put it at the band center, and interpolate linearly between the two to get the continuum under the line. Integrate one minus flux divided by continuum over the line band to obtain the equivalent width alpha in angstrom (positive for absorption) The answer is 0.4 angstrom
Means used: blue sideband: 0.613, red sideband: 0.591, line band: 0.599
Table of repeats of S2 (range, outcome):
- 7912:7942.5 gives 0.603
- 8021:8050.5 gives 0.592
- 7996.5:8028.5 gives 0.592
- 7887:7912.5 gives 0.608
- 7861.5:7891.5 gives 0.613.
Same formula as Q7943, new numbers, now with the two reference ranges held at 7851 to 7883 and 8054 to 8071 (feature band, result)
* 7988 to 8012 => 0.008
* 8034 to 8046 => 0.001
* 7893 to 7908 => 0.005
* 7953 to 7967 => 0.010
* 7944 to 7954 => 0.013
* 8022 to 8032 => -0.004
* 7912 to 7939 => 0.005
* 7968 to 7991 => 0.005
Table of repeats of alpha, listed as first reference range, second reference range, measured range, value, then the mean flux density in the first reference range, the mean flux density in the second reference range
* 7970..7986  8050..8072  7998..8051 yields 0.0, 0.596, 0.588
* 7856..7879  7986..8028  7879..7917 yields -0.1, 0.613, 0.593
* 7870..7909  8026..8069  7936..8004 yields 0.5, 0.611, 0.59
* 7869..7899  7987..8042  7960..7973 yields 0.1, 0.613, 0.592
